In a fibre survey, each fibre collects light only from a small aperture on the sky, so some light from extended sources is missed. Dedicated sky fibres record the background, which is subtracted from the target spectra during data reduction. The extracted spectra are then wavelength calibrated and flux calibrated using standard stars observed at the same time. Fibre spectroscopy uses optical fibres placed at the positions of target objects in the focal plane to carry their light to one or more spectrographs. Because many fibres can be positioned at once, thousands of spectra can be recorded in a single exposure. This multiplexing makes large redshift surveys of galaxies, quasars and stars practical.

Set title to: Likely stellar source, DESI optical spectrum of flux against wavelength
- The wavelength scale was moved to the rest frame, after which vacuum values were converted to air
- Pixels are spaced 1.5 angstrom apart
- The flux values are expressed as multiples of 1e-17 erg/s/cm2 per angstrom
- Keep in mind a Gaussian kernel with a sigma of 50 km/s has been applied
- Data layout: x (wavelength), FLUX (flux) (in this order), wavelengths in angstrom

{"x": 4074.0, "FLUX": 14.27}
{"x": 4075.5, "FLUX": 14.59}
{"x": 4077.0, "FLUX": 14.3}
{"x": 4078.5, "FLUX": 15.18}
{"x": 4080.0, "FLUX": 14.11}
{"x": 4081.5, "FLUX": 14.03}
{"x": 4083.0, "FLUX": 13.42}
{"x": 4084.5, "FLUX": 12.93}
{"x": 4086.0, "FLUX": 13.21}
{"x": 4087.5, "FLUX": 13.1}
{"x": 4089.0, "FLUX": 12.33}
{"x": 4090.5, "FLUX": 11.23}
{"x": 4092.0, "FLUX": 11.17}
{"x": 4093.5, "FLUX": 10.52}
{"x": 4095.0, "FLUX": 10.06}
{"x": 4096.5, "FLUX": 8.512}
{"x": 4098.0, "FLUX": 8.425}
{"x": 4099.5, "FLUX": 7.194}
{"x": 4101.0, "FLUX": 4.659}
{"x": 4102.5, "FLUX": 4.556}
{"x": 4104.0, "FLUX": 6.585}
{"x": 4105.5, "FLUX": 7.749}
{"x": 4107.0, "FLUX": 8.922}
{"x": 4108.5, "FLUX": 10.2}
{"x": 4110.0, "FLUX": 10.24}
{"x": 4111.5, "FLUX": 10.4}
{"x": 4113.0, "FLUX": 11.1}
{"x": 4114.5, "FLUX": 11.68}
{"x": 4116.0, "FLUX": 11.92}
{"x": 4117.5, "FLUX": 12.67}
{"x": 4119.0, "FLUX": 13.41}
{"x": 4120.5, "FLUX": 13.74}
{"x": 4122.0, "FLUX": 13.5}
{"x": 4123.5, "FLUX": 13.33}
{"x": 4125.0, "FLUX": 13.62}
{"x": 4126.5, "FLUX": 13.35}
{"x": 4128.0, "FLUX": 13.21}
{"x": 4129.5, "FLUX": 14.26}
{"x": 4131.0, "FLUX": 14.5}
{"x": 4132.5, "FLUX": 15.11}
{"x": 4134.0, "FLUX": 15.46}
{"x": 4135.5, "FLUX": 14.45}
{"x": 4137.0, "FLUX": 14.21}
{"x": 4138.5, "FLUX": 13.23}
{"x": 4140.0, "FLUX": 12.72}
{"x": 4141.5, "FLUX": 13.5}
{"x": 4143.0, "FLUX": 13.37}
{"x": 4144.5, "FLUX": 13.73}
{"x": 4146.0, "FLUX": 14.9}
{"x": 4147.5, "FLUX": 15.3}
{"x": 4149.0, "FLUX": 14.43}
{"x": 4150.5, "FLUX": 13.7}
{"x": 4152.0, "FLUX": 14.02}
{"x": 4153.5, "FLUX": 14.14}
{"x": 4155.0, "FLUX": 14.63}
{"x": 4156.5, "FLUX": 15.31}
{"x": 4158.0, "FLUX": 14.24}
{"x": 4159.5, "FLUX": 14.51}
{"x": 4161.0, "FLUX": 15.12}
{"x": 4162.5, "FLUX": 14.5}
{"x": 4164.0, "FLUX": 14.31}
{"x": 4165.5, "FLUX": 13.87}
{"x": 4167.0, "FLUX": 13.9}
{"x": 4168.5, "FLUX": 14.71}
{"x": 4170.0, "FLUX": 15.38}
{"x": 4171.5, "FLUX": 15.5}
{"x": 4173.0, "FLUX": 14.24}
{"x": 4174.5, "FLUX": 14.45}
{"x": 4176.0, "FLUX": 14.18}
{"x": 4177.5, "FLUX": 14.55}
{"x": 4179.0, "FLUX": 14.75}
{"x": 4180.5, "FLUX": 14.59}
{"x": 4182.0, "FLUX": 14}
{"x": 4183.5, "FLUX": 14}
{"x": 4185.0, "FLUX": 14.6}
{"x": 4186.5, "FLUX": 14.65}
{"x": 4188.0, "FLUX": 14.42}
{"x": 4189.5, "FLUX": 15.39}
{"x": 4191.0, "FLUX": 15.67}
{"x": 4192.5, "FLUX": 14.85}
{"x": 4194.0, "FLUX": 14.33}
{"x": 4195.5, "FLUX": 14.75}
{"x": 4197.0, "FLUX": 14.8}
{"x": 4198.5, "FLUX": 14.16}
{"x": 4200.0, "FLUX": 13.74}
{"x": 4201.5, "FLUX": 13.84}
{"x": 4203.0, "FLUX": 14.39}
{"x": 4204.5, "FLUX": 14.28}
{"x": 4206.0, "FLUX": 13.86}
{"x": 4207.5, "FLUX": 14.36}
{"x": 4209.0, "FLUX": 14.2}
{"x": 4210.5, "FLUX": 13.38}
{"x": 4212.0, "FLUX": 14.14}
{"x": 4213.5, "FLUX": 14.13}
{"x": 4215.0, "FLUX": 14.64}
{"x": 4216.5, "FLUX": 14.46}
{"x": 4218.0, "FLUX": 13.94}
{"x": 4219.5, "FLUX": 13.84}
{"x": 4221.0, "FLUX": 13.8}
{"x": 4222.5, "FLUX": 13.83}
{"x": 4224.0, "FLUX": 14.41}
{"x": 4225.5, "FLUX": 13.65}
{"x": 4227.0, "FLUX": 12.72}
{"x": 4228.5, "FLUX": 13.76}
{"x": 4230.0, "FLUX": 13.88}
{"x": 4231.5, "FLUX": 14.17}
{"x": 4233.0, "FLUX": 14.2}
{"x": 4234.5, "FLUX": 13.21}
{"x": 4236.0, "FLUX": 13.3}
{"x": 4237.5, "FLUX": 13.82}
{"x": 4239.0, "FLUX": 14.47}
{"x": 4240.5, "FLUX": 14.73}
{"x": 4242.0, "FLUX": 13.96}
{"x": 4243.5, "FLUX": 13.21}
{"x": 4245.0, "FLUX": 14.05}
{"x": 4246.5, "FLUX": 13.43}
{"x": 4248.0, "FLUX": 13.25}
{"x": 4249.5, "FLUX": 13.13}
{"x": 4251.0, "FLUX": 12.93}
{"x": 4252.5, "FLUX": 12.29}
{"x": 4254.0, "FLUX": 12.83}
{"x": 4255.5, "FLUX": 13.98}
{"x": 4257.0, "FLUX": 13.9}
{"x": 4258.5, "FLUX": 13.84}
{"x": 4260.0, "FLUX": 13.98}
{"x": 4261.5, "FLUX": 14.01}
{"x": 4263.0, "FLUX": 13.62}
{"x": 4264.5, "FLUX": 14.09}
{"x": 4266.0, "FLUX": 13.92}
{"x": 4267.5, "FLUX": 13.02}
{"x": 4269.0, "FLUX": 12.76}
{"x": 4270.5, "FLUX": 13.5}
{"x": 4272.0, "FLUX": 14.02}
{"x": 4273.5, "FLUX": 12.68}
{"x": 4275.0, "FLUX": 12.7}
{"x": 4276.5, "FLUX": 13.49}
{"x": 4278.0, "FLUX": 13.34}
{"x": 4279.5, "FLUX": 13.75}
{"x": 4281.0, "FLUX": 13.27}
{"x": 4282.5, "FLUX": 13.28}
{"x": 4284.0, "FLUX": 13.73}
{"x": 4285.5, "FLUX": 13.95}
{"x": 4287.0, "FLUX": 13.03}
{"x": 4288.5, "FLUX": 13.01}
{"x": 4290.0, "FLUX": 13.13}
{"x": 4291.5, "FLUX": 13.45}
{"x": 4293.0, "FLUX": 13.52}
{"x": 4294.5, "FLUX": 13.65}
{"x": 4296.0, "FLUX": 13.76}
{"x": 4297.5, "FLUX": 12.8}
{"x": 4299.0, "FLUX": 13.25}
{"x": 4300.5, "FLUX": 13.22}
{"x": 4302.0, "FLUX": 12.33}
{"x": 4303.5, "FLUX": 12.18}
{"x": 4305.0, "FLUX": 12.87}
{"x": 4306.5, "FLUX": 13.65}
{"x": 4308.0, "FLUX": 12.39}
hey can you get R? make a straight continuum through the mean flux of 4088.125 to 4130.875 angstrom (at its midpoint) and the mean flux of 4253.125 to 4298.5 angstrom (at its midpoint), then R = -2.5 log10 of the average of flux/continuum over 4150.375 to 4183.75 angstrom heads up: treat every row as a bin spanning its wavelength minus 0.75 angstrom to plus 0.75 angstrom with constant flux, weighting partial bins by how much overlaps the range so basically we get -0.234 mag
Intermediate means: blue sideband 10.7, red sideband 13.5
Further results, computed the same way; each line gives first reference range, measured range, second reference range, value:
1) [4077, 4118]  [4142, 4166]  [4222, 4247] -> -0.20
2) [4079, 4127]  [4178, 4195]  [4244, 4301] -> -0.20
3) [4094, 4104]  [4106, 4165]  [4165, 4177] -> -0.23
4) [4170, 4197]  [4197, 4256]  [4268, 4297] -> 0.02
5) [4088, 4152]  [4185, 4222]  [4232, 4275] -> -0.11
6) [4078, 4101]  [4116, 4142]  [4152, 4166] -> -0.05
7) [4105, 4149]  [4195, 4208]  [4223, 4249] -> -0.06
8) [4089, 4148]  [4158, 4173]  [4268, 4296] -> -0.20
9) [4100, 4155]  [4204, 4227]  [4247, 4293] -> -0.08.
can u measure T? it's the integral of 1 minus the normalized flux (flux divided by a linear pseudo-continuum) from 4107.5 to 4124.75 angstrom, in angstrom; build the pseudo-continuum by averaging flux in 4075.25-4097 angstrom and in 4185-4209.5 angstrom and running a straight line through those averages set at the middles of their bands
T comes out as 1.43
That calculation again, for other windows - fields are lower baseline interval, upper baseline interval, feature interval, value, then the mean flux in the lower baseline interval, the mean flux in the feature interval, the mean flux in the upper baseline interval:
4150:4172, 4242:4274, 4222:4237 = 0.1 angstrom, 14.5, 13.7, 13.5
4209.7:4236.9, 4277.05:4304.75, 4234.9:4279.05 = 0.1 angstrom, 13.9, 13.5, 13.3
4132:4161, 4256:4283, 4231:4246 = -0.2 angstrom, 14.3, 13.9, 13.5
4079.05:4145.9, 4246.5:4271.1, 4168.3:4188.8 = -3.3 angstrom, 11.8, 14.6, 13.4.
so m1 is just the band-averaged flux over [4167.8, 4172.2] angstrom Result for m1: 15.2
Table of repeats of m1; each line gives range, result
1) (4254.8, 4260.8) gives 13.9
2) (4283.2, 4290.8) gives 13.4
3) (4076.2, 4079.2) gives 14.7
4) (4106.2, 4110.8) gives 9.77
